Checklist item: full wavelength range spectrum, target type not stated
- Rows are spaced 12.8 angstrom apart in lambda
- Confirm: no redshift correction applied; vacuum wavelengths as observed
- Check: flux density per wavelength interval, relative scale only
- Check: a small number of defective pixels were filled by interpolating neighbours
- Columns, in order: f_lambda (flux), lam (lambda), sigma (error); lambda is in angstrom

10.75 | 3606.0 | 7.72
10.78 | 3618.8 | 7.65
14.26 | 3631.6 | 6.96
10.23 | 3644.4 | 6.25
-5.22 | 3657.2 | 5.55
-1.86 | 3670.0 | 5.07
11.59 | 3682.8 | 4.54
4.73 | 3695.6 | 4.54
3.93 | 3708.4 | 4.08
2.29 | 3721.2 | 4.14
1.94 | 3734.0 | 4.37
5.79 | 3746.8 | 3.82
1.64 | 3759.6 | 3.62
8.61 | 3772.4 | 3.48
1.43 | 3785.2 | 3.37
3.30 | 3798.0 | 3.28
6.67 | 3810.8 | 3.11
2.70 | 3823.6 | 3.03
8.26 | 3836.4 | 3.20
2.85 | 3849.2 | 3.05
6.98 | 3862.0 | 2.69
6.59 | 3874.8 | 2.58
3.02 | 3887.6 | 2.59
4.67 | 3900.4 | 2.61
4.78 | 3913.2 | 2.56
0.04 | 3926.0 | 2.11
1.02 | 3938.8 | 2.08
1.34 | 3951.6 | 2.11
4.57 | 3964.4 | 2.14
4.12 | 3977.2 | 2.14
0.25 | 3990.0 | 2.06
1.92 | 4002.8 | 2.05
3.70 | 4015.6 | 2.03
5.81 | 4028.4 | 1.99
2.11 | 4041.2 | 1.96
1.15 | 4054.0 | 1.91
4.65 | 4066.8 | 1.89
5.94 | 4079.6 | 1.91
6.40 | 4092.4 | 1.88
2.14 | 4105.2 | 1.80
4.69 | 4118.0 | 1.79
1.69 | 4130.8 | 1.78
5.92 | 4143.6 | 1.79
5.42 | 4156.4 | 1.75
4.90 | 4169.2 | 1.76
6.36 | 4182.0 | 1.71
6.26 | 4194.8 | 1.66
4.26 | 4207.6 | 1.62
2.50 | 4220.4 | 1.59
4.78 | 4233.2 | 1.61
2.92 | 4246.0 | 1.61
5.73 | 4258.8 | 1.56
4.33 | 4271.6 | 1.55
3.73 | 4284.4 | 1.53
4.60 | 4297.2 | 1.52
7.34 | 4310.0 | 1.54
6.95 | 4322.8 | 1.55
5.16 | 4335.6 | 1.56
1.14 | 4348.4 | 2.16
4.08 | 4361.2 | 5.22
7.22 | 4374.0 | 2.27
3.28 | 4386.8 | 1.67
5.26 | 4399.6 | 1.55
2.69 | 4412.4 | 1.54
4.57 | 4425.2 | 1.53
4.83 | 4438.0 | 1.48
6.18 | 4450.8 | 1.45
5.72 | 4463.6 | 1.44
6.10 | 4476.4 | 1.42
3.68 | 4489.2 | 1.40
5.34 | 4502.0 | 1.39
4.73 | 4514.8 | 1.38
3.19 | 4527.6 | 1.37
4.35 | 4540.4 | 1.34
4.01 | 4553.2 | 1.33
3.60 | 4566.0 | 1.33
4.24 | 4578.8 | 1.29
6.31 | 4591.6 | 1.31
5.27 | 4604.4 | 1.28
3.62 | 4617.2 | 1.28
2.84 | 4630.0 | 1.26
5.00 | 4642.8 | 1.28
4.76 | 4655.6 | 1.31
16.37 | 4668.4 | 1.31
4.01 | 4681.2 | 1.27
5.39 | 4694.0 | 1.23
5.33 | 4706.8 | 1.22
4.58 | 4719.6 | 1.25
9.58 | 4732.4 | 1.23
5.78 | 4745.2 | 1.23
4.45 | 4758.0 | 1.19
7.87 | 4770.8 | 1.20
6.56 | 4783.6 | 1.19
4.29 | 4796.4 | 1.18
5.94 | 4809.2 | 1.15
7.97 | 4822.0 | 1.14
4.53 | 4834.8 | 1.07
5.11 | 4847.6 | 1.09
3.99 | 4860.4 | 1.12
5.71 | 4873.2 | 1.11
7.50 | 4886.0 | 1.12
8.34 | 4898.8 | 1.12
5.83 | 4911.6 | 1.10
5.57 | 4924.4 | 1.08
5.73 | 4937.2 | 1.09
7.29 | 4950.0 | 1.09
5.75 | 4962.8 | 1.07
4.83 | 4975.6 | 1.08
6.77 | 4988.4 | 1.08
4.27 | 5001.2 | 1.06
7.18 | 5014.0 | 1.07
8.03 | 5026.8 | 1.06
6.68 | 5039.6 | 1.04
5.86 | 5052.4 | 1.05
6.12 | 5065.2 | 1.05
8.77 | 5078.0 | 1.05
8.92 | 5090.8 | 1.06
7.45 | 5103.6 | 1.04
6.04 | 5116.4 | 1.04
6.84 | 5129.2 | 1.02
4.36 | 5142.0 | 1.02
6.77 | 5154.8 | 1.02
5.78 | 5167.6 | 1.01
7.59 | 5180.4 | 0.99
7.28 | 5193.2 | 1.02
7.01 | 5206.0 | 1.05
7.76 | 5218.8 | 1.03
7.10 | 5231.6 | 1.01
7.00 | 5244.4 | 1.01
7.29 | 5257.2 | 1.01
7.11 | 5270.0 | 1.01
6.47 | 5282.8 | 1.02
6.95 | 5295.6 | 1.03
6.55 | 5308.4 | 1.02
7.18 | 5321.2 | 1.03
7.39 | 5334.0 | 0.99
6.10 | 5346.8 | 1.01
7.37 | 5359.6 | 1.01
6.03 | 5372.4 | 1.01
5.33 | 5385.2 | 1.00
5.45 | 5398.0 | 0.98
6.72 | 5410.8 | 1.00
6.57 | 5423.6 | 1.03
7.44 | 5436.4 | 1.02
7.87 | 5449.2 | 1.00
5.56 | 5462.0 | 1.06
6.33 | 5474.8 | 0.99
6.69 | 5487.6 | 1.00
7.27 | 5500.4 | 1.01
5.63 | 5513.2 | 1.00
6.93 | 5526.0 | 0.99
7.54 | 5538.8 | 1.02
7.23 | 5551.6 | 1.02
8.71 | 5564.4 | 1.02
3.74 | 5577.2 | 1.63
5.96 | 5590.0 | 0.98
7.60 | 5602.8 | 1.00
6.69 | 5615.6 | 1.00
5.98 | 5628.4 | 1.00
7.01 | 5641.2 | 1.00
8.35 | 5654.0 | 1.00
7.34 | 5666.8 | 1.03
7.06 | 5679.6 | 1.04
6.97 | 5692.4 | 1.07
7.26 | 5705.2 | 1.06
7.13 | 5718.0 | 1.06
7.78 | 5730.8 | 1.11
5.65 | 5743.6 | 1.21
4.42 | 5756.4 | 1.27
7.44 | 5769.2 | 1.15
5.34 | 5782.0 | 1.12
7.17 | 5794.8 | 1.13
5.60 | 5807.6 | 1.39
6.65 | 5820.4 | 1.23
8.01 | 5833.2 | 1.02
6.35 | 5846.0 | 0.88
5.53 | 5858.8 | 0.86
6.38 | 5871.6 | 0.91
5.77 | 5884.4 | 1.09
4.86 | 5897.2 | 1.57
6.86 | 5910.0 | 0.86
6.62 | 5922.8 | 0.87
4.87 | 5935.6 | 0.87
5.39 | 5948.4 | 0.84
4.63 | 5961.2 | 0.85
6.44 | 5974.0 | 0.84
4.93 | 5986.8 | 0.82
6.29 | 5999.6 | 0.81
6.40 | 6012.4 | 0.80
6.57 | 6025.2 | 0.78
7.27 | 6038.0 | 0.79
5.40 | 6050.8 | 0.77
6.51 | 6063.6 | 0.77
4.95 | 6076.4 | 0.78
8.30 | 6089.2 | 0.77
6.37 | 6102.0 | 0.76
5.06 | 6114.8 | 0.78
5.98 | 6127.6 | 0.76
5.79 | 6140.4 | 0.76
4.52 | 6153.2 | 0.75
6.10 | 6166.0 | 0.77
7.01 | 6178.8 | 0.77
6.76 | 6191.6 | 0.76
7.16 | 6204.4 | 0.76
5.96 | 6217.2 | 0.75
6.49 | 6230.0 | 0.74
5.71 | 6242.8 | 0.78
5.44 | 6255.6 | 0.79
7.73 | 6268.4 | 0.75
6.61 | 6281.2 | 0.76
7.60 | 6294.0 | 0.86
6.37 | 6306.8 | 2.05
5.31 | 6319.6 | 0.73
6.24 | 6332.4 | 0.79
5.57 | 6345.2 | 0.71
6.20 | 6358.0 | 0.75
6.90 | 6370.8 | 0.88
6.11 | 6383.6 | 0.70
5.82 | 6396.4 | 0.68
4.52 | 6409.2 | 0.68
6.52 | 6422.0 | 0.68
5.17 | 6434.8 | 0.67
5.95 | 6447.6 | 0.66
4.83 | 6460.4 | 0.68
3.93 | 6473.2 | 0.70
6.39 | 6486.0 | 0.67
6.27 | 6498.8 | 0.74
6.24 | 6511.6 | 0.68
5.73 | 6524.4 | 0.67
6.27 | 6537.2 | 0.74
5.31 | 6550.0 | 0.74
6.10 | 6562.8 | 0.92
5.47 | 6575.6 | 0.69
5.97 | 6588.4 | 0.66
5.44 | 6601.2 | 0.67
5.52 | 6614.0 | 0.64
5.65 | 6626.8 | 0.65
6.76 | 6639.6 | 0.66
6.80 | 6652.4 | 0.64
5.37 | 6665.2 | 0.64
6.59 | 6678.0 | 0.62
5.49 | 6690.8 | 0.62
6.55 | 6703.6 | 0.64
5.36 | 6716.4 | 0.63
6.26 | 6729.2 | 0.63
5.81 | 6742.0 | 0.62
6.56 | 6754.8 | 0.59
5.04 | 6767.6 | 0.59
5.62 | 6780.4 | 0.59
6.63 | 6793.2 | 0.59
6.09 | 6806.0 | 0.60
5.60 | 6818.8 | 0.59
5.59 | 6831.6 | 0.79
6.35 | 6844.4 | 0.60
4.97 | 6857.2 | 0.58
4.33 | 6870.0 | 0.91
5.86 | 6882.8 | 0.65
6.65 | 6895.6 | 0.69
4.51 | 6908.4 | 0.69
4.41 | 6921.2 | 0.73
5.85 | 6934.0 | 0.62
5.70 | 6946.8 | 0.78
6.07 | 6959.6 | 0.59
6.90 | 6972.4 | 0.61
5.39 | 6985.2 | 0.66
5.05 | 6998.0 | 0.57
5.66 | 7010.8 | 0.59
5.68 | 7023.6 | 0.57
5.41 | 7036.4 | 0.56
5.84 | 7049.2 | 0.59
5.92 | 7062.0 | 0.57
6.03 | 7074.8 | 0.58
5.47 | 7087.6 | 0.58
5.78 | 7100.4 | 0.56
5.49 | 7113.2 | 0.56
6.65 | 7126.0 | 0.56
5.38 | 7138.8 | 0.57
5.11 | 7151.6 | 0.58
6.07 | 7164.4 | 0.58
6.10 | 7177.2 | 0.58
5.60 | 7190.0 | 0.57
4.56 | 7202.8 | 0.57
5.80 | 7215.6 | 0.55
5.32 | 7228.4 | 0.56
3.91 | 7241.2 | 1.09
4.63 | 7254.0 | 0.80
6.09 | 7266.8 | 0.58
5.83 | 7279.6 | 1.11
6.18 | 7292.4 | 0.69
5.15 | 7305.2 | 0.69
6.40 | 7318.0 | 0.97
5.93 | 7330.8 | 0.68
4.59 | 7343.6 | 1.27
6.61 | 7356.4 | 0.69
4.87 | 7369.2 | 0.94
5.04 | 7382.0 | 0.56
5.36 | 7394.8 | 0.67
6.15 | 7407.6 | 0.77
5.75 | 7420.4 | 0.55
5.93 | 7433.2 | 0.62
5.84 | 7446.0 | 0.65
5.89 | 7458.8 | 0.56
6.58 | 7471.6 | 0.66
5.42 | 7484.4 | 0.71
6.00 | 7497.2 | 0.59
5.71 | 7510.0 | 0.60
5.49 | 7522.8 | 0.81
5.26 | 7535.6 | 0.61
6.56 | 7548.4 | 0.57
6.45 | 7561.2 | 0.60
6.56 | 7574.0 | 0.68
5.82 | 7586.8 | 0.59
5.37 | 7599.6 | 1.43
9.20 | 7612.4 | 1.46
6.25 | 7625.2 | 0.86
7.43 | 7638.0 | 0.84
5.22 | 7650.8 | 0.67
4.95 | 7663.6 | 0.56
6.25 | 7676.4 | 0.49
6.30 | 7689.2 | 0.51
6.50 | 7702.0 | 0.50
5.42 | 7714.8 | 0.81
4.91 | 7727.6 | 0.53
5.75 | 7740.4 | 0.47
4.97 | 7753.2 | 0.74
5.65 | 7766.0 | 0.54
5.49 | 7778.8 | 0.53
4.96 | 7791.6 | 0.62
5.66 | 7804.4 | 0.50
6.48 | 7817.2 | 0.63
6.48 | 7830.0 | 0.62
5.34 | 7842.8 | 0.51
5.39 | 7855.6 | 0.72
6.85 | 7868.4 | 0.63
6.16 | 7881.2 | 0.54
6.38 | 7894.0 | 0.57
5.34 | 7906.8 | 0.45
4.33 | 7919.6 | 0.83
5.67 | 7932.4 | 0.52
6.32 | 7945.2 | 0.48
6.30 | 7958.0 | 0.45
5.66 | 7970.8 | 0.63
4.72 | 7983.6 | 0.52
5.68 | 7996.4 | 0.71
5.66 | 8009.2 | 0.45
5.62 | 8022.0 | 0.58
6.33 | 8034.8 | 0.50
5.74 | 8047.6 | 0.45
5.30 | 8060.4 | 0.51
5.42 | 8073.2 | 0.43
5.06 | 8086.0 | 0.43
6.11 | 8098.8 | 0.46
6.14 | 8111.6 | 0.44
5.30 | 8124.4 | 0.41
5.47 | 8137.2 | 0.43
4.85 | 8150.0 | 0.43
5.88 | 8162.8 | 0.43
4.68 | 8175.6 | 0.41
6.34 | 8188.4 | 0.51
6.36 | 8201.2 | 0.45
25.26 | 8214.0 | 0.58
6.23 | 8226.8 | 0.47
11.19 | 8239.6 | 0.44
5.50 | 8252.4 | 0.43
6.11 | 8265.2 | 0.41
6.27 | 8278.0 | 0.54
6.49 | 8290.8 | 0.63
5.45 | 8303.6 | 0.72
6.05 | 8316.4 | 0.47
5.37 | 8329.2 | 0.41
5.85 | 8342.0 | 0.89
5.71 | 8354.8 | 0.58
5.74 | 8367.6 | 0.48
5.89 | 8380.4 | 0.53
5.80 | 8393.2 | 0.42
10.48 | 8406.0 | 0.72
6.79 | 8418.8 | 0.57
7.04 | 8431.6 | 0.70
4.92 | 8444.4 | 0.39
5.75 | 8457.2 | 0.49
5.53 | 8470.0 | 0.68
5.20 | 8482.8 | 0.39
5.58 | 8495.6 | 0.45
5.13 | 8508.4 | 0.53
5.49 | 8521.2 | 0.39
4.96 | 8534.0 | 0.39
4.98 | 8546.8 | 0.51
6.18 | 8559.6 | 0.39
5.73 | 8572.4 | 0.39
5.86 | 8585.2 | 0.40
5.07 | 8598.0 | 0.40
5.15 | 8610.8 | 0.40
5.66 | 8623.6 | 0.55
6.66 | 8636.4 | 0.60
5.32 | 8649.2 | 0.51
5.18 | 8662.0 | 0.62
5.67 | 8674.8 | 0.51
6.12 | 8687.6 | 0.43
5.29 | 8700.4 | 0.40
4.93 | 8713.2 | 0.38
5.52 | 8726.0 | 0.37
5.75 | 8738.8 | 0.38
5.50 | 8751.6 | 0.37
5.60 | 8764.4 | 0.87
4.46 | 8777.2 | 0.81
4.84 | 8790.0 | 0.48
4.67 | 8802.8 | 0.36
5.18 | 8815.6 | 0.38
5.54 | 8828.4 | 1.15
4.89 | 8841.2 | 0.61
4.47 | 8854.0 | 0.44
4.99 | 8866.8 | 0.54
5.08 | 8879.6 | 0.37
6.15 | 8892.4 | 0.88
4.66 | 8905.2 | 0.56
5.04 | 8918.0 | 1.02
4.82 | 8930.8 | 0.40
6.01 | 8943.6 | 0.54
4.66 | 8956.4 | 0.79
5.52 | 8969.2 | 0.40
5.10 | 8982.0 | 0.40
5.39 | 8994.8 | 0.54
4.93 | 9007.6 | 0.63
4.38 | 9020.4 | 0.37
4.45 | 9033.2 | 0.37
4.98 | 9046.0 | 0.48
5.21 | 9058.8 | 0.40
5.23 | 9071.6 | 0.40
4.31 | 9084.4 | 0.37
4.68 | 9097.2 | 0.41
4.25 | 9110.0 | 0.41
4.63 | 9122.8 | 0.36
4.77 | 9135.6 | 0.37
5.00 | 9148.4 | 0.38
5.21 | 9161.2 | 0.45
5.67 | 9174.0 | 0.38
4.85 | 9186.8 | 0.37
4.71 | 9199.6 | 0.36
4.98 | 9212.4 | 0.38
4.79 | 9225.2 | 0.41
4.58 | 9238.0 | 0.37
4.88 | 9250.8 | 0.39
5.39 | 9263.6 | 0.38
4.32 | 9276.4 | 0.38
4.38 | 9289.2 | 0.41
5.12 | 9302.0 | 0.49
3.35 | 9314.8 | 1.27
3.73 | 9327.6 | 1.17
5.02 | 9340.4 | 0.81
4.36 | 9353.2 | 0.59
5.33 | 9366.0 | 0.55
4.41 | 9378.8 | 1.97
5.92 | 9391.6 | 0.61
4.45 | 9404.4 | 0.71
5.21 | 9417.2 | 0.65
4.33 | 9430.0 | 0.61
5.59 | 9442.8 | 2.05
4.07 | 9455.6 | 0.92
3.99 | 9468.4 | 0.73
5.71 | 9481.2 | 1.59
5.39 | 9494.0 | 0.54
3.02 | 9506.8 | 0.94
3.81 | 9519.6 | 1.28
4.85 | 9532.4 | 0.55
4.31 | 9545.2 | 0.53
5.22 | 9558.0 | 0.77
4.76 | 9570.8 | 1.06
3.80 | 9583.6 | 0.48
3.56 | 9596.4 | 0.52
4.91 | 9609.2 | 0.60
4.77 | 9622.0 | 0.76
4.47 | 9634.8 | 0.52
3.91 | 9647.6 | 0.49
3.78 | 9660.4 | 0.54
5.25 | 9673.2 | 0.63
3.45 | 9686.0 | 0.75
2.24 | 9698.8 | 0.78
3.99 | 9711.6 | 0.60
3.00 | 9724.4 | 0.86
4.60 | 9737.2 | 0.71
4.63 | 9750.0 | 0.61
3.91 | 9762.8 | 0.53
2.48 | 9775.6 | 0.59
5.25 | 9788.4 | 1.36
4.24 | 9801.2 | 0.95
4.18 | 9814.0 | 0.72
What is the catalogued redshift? 0.251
